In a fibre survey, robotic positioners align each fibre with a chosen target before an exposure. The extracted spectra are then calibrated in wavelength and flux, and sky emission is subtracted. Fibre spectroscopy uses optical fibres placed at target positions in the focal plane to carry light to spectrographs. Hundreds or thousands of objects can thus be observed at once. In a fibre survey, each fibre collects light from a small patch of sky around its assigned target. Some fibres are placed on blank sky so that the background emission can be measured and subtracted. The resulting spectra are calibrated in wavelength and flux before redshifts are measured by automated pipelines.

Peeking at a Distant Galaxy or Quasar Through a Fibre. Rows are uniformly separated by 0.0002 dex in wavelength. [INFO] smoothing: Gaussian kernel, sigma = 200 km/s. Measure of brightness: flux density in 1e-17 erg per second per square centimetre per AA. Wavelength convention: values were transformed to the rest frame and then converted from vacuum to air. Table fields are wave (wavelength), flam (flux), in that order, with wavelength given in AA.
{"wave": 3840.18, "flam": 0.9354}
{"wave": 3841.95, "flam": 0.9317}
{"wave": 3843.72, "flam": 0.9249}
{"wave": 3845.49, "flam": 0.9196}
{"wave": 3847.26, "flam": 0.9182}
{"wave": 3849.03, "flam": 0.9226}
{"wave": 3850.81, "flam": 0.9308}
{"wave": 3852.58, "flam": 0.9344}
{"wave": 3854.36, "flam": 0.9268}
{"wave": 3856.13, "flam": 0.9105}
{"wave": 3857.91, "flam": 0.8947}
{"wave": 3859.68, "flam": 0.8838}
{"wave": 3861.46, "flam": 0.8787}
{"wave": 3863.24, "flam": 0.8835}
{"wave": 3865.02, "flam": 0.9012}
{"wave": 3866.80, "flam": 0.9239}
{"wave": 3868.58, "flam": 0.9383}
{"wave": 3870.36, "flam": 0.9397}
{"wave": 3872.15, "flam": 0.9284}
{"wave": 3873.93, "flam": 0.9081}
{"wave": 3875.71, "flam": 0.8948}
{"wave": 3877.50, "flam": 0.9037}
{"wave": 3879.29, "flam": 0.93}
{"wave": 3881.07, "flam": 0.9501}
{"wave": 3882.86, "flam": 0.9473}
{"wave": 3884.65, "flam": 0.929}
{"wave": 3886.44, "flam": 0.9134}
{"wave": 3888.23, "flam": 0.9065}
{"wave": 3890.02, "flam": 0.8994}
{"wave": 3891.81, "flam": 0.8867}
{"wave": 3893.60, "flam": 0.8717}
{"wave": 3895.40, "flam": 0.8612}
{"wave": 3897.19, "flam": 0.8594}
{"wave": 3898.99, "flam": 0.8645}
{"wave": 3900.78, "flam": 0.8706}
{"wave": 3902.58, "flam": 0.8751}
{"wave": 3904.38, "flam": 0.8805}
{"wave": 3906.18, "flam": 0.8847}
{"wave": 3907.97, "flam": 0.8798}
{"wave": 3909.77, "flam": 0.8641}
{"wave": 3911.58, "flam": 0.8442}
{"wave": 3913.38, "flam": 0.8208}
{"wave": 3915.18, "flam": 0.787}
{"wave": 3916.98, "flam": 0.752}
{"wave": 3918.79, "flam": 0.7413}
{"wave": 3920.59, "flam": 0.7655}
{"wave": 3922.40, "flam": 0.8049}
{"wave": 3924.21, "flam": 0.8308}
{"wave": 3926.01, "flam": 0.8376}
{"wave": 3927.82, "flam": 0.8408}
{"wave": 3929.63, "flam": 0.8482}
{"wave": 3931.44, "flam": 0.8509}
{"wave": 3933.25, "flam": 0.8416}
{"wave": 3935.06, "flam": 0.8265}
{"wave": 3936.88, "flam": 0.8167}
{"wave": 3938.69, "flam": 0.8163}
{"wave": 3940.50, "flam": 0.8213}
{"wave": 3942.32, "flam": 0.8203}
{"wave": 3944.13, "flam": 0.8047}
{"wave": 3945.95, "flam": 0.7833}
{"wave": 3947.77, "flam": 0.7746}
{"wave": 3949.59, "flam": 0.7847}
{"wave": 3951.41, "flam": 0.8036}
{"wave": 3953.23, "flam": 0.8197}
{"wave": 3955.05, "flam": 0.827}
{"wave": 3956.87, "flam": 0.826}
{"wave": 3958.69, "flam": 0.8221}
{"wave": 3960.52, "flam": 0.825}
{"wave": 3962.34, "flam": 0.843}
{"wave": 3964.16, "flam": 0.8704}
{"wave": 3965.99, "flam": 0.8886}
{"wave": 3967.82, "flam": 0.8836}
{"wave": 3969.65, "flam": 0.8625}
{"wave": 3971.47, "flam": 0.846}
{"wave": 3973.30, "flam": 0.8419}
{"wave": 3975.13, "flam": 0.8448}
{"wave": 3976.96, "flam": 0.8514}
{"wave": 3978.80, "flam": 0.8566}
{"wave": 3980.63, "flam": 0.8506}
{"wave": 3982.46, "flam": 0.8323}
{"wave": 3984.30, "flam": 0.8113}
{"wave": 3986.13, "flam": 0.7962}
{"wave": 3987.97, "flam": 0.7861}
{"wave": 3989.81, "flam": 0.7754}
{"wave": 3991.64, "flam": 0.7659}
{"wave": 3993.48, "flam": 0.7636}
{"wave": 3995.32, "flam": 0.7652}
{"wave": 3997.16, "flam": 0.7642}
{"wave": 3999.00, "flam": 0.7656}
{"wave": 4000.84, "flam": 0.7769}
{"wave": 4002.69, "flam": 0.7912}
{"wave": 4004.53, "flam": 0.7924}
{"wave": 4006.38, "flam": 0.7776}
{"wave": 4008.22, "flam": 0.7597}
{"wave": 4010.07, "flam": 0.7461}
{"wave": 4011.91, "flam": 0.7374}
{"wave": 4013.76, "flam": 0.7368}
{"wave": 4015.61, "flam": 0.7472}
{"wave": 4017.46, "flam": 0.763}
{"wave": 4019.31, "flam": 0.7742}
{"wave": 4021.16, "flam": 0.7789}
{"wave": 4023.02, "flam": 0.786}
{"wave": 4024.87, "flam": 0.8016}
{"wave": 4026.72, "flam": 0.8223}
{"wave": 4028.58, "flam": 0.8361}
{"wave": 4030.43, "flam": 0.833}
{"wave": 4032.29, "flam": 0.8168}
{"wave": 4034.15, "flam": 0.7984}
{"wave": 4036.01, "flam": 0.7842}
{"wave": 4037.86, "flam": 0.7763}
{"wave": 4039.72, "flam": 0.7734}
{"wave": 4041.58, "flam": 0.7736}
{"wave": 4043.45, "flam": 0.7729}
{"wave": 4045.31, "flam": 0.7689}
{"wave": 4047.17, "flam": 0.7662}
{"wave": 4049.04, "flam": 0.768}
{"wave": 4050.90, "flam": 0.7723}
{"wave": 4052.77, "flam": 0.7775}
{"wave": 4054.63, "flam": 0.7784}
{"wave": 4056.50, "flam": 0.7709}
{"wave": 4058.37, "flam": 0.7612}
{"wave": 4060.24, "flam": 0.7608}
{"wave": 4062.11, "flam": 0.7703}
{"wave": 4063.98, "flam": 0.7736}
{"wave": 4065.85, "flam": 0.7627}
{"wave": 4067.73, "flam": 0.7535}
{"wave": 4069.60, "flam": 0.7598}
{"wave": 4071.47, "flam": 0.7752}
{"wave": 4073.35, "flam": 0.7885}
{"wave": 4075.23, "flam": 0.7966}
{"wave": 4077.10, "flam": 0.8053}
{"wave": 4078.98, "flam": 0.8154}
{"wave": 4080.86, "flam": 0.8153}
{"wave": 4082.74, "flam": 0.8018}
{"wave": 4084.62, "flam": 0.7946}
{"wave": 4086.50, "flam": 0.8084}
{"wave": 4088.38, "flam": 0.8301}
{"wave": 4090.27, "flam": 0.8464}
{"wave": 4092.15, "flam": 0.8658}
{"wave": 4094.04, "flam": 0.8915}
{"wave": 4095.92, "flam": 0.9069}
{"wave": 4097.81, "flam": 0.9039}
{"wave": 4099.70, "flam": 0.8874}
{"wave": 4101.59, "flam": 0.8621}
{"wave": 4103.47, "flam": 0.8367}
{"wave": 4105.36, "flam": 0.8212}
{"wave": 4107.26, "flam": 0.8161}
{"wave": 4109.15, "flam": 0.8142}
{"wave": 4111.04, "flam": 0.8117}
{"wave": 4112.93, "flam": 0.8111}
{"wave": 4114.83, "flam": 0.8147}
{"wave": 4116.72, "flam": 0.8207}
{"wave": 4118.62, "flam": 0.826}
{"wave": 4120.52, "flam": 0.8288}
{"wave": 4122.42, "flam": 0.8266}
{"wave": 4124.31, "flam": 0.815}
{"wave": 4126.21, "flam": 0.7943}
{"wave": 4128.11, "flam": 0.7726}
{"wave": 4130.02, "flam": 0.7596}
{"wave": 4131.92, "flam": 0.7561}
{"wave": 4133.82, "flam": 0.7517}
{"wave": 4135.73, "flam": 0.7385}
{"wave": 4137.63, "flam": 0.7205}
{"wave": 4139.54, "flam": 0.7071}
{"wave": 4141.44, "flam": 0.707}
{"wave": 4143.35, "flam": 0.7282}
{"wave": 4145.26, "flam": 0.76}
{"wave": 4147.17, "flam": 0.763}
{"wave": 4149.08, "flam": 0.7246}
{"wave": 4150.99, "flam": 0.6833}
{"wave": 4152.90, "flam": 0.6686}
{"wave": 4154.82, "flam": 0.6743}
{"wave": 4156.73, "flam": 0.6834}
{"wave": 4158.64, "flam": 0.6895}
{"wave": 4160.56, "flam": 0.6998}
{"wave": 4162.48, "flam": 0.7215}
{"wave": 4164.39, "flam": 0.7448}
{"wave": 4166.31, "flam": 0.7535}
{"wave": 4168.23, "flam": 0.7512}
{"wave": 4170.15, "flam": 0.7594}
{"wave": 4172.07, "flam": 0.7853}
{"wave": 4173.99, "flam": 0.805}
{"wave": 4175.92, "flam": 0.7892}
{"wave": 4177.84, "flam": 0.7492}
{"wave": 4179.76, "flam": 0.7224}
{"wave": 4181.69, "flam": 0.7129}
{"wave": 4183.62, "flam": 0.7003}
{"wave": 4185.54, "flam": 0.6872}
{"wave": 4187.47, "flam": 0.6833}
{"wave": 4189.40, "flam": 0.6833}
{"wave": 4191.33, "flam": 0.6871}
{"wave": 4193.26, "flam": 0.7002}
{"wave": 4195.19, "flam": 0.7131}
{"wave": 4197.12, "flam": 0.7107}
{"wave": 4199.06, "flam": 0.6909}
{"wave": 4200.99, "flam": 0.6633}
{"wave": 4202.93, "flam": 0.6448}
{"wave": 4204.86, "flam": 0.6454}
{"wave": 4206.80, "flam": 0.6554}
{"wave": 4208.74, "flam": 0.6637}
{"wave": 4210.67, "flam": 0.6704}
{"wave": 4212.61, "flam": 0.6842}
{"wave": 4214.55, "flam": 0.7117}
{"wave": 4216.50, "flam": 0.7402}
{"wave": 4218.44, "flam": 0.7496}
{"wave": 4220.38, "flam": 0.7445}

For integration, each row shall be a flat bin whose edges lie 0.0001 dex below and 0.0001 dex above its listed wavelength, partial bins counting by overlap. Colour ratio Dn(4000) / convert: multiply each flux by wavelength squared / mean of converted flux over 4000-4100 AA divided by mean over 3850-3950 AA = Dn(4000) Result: 0.99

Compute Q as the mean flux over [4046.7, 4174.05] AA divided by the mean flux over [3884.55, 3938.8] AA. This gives 0.92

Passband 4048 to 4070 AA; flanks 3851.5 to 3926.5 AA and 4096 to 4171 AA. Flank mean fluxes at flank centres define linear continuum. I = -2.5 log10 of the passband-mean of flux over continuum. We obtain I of 0.050 mag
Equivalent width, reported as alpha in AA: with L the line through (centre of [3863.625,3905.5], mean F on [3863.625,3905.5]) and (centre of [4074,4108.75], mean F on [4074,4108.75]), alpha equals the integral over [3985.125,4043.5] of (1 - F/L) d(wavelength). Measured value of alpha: 5.61 AA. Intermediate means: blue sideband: 0.903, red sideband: 0.838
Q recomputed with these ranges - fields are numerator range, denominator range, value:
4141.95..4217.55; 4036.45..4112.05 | 0.88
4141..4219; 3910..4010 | 0.87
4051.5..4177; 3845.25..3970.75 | 0.90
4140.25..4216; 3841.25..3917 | 0.79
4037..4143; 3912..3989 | 0.97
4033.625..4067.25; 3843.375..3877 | 0.85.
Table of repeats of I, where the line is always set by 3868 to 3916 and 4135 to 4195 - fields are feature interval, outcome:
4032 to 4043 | 0.02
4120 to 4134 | -0.06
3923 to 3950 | 0.05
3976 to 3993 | 0.03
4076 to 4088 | -0.05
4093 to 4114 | -0.12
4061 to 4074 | 0.02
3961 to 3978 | -0.02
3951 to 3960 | 0.04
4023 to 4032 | -0.02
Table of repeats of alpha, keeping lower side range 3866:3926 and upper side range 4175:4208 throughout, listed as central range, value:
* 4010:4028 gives 0.6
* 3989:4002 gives 0.7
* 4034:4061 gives 0.3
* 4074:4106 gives -3.5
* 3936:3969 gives 0.6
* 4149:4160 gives 0.5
